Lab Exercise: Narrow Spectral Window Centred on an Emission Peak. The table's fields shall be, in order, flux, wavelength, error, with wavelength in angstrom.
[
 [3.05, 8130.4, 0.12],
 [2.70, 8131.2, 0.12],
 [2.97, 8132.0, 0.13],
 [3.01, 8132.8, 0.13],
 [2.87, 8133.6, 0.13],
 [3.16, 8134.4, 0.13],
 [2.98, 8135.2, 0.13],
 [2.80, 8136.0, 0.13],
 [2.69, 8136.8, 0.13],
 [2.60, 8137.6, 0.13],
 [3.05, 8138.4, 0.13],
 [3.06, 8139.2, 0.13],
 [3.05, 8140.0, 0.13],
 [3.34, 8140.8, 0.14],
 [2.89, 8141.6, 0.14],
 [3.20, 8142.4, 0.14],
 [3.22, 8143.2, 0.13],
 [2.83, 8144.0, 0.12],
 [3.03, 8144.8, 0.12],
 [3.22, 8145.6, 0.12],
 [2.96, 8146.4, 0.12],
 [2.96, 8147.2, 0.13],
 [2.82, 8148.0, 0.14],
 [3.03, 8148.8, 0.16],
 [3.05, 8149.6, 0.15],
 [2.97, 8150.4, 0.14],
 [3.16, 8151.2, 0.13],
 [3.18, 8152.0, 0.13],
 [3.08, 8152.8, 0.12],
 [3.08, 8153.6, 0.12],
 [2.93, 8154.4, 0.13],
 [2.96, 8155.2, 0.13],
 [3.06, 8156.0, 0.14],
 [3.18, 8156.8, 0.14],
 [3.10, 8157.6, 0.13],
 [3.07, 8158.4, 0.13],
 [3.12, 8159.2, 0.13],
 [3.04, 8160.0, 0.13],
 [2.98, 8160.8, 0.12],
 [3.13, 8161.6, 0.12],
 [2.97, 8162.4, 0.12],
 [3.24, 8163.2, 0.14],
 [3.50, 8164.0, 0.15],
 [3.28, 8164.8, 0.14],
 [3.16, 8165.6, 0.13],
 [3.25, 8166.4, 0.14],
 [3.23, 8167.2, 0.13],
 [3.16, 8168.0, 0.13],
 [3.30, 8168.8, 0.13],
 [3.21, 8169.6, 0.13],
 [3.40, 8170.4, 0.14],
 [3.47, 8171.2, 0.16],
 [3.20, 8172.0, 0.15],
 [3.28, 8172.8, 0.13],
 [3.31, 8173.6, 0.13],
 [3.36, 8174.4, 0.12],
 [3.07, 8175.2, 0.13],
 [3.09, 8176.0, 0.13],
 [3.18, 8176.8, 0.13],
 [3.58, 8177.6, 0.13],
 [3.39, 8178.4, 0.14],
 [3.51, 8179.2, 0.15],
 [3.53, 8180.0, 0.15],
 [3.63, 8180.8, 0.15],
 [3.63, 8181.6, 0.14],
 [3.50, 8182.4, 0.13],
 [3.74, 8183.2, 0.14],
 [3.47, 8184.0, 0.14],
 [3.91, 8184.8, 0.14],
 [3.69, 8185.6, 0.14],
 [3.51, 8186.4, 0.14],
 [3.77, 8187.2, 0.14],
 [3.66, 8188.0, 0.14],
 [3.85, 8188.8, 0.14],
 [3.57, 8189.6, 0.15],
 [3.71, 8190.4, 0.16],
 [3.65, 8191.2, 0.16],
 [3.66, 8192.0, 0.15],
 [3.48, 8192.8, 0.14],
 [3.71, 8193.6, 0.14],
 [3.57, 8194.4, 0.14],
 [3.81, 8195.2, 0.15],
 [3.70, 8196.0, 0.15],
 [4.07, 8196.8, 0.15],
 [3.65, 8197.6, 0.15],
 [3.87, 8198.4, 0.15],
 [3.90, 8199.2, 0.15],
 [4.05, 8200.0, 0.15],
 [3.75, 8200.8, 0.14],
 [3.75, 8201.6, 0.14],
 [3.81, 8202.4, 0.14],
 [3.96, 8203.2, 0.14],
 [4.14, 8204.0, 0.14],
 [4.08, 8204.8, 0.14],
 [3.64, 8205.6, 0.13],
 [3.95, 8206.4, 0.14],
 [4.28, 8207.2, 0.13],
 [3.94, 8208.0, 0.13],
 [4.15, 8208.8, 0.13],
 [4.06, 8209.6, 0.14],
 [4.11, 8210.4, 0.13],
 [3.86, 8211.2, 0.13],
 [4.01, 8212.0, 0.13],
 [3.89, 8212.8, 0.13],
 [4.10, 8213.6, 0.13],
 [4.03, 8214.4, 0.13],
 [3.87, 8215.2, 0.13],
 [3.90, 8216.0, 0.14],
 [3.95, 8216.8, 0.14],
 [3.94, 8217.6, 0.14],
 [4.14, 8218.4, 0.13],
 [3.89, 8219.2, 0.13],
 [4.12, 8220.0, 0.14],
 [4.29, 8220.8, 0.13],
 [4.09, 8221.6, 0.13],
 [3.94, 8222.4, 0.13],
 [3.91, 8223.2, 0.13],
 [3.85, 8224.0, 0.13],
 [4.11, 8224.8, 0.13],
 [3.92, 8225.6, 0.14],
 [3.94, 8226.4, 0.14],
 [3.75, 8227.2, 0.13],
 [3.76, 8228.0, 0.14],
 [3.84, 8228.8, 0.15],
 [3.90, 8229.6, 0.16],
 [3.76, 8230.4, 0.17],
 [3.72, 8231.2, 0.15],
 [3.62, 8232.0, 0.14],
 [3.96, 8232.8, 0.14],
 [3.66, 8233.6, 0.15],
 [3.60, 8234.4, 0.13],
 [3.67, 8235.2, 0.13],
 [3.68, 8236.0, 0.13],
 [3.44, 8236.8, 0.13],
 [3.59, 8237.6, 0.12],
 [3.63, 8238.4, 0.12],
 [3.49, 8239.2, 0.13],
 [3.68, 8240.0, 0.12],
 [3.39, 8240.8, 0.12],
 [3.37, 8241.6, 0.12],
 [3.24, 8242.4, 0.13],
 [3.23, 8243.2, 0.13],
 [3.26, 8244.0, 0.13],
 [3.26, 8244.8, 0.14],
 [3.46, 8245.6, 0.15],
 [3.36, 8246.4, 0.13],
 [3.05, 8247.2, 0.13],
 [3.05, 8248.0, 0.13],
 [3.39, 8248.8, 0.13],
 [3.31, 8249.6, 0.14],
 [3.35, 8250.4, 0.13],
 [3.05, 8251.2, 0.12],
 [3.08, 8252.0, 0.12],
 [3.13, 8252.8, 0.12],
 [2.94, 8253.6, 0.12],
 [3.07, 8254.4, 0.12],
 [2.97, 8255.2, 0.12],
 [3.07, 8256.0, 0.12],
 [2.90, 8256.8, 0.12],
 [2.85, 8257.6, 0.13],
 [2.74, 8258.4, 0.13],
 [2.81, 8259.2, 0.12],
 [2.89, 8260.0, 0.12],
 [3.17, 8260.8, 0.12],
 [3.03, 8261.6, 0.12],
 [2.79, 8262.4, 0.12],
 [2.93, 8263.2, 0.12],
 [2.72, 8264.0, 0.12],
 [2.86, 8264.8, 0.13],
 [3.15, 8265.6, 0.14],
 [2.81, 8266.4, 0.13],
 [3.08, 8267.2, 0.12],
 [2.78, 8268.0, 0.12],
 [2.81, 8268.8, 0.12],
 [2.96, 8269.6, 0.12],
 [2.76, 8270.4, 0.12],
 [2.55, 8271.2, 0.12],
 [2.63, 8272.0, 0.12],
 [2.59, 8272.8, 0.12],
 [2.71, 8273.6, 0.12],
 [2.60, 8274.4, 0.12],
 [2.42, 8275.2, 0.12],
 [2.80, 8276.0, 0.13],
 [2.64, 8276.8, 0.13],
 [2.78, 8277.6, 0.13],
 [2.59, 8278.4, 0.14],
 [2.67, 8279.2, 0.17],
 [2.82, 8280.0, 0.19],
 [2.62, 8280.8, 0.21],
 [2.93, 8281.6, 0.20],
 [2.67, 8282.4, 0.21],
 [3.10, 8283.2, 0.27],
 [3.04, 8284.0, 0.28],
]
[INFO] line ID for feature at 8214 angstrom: Mg II 2798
